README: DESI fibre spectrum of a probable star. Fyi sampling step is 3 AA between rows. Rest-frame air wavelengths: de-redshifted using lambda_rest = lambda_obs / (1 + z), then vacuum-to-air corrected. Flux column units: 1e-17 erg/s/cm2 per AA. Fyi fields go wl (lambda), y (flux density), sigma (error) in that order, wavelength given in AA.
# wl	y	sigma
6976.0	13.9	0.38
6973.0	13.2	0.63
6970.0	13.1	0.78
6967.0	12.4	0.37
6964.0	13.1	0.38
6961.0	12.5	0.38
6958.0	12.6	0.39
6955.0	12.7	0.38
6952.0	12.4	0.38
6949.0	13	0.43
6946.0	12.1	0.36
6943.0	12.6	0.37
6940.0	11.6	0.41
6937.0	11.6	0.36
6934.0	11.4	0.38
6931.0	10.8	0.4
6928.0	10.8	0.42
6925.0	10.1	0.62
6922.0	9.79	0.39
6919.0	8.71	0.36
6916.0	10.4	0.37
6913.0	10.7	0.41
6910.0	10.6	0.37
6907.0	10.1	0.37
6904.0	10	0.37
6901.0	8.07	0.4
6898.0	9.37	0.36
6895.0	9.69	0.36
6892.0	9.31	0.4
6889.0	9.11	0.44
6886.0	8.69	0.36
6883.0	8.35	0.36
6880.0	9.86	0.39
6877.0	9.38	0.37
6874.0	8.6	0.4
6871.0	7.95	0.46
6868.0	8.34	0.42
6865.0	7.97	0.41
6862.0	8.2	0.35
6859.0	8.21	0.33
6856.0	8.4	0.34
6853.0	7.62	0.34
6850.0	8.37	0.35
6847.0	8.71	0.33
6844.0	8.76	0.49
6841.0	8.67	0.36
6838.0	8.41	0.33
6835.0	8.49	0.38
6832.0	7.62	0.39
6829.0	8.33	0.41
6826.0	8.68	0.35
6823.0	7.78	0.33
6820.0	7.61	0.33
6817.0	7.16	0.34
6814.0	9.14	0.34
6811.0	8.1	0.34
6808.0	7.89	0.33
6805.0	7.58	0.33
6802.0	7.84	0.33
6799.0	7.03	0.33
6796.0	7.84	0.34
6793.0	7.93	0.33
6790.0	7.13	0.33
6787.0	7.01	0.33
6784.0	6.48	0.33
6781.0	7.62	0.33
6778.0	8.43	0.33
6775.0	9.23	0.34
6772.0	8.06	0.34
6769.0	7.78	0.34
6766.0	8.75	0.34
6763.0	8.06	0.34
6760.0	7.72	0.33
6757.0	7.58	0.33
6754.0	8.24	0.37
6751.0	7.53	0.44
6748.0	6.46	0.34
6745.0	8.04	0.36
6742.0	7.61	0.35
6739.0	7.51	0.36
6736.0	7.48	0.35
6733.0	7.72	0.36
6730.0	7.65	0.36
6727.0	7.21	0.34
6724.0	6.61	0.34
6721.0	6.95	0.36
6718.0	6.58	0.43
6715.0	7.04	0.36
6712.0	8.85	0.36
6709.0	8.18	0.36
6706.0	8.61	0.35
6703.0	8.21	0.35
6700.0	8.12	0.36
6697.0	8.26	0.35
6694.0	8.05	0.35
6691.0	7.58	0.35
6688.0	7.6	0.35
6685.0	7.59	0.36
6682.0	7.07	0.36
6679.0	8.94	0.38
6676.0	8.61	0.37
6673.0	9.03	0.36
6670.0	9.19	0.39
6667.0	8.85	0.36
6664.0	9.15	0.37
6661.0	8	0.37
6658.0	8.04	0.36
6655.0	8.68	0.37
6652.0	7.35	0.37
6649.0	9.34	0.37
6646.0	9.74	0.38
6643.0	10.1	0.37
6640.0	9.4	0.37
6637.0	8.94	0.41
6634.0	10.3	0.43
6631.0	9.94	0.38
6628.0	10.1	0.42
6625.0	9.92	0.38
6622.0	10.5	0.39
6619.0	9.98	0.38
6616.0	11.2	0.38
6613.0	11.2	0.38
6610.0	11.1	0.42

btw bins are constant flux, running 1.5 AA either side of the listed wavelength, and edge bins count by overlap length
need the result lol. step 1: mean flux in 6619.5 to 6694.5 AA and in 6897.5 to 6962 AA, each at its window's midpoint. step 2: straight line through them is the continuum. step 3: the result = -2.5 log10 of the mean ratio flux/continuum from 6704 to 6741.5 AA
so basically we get 0.24 mag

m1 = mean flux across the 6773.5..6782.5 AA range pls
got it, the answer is 8.43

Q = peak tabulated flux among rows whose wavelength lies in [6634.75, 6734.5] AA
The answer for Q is 10.1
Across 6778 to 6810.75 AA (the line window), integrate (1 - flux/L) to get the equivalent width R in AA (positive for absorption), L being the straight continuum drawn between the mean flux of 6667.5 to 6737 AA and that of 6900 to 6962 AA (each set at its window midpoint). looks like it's 6.0 AA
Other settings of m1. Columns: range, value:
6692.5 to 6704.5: 8.16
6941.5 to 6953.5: 12.5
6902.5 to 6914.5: 10.3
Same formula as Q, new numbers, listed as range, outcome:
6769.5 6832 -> 9.23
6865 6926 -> 10.7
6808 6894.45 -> 9.86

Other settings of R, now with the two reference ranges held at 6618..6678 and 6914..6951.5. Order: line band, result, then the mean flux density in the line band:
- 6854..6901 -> 8.8 AA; 8.73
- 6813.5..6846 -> 6.9 AA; 8.22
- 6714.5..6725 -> 3.2 AA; 6.78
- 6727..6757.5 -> 7.1 AA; 7.56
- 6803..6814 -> 2.4 AA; 8.03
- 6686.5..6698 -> 2.0 AA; 7.86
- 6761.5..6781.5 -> 3.5 AA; 8.31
